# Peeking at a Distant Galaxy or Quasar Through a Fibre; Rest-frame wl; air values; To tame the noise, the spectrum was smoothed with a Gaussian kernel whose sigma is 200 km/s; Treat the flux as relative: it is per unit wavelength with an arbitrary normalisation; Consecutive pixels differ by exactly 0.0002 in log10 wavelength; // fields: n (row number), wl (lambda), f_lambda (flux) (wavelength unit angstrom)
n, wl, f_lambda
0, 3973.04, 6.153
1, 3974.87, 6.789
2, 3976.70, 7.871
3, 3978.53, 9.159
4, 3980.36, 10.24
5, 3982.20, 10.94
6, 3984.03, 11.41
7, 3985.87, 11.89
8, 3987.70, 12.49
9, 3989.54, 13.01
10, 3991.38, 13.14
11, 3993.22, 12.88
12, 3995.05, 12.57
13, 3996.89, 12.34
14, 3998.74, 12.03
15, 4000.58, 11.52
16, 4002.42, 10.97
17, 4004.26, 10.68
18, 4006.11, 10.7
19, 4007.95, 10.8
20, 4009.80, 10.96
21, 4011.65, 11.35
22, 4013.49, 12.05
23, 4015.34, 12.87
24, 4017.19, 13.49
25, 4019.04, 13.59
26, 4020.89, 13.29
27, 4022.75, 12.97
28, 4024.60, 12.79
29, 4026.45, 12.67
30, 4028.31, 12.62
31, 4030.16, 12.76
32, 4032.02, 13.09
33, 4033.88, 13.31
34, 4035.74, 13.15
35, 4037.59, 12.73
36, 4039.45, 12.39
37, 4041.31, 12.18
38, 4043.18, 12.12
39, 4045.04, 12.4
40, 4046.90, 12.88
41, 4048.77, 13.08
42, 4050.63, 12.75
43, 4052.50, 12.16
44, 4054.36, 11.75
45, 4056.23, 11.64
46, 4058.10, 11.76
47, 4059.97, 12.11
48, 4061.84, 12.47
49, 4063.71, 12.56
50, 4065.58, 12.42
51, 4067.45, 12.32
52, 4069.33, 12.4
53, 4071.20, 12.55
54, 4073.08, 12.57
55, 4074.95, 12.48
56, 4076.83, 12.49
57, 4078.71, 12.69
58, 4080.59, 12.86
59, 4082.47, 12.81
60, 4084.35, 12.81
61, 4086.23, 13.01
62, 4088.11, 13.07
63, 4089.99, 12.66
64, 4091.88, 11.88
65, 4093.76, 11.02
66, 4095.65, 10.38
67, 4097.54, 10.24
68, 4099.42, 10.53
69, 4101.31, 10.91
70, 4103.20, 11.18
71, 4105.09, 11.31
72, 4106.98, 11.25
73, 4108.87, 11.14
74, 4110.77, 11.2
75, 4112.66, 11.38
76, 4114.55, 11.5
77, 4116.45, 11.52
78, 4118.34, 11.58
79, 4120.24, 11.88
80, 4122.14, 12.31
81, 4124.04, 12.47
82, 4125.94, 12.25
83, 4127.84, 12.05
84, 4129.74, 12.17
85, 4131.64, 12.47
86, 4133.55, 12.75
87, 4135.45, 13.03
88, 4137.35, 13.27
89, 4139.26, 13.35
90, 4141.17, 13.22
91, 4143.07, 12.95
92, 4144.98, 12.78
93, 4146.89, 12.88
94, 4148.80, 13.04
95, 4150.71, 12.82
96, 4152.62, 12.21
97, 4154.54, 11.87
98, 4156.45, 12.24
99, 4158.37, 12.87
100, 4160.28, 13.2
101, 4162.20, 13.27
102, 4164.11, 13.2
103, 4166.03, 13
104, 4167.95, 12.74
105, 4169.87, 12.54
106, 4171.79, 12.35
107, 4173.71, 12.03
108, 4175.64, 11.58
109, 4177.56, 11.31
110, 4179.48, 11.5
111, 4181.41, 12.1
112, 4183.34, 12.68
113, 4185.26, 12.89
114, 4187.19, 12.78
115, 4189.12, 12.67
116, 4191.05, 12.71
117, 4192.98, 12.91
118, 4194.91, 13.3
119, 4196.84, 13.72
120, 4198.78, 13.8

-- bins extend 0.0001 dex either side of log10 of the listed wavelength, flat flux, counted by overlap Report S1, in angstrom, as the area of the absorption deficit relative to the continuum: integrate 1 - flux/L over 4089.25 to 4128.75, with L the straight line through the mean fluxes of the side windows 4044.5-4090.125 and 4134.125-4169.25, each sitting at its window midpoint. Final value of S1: 3.9 angstrom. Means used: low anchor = 12.5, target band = 11.5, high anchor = 12.9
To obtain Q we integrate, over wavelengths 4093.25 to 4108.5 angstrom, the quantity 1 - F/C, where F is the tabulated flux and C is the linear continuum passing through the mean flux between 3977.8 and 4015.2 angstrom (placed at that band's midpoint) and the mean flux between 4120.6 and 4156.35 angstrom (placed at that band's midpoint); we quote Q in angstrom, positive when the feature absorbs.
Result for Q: 1.9 angstrom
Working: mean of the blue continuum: 11.6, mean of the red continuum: 12.6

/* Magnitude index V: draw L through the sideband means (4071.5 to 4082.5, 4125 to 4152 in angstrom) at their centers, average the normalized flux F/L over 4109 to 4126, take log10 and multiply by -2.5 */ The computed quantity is 0.09 mag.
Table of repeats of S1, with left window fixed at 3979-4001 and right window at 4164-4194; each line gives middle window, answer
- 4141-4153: -0.5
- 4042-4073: -0.5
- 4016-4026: -0.9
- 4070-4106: 0.7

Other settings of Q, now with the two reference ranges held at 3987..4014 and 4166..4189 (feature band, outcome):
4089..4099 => 0.71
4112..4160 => -1.12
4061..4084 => -1.06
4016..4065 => -2.94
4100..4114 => 1.05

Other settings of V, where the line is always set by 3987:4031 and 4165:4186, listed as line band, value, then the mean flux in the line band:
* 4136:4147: -0.07 mag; 13.1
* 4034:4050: -0.03 mag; 12.7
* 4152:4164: -0.04 mag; 12.7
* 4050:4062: 0.02 mag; 12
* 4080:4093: -0.04 mag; 12.7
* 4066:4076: -0.02 mag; 12.5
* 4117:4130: 0.02 mag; 12.1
